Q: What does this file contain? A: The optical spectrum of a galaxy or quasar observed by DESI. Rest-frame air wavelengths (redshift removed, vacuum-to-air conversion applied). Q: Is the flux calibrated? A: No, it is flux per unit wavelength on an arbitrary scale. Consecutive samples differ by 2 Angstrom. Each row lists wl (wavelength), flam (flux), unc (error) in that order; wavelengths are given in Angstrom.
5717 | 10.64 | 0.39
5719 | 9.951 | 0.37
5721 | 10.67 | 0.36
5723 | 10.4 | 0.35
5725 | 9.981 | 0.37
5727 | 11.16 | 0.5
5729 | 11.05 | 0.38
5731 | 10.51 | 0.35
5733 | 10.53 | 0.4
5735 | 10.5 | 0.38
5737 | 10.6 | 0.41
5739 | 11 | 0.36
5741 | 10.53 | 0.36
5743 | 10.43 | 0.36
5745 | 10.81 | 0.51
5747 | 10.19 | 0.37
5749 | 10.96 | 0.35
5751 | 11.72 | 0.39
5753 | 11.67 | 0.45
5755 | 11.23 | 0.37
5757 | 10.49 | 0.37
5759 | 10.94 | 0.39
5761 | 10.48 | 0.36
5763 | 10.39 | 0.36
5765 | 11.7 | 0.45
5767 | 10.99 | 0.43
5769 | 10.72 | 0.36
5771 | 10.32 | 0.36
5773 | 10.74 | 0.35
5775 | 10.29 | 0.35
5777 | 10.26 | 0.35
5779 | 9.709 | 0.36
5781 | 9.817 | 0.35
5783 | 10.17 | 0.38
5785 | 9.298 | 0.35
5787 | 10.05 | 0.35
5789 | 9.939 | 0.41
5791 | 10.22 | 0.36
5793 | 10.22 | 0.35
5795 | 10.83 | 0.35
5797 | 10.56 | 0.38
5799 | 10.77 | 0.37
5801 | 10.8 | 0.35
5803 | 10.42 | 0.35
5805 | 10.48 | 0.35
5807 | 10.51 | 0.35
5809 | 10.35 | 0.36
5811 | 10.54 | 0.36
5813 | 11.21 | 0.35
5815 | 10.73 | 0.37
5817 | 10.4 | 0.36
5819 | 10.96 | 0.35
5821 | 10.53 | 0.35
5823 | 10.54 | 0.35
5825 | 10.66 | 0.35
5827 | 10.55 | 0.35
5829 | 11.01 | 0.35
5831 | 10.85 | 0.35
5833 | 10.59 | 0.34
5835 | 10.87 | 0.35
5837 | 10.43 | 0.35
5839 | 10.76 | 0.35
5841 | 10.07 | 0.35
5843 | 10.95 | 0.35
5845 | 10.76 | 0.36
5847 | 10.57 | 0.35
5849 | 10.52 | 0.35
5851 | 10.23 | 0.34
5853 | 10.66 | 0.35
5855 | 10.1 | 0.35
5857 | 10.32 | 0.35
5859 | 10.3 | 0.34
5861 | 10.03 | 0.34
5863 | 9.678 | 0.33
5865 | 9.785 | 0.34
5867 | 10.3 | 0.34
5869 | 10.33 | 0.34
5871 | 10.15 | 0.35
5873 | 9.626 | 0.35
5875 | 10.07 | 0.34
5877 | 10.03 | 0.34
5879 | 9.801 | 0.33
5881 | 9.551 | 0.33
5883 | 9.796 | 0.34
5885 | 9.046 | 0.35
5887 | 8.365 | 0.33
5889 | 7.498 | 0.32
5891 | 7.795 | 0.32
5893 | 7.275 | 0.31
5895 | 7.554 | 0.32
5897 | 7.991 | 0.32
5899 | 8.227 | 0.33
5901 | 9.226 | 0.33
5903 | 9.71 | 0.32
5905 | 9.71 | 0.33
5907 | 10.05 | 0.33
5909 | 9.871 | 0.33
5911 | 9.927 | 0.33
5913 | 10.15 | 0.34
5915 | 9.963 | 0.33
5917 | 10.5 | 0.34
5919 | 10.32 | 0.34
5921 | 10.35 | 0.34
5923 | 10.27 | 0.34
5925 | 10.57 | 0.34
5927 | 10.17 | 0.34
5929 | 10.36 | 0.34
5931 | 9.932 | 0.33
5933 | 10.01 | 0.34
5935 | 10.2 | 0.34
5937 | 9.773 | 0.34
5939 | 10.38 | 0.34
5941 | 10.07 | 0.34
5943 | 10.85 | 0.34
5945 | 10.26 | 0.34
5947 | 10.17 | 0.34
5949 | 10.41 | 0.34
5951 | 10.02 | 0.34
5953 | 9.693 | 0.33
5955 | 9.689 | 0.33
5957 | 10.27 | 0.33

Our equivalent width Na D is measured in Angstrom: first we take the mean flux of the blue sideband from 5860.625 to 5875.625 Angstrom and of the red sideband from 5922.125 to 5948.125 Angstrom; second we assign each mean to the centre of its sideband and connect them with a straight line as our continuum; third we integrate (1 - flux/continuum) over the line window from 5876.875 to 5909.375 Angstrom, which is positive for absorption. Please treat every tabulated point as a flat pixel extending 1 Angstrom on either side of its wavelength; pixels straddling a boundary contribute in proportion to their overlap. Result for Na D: 3.9 Angstrom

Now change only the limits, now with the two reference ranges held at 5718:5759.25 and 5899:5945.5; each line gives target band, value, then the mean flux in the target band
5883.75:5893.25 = 2.0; 8.1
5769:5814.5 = 0.8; 10.4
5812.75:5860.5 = -1.0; 10.6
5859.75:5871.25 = 0.3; 10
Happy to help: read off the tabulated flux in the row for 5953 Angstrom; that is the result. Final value 9.693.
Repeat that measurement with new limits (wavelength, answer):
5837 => 10.43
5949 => 10.41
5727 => 11.16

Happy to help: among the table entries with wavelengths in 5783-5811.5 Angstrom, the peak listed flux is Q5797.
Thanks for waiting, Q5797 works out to 10.83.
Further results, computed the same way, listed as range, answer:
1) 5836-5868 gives 10.95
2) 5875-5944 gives 10.85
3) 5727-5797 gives 11.72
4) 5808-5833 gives 11.21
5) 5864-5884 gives 10.33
